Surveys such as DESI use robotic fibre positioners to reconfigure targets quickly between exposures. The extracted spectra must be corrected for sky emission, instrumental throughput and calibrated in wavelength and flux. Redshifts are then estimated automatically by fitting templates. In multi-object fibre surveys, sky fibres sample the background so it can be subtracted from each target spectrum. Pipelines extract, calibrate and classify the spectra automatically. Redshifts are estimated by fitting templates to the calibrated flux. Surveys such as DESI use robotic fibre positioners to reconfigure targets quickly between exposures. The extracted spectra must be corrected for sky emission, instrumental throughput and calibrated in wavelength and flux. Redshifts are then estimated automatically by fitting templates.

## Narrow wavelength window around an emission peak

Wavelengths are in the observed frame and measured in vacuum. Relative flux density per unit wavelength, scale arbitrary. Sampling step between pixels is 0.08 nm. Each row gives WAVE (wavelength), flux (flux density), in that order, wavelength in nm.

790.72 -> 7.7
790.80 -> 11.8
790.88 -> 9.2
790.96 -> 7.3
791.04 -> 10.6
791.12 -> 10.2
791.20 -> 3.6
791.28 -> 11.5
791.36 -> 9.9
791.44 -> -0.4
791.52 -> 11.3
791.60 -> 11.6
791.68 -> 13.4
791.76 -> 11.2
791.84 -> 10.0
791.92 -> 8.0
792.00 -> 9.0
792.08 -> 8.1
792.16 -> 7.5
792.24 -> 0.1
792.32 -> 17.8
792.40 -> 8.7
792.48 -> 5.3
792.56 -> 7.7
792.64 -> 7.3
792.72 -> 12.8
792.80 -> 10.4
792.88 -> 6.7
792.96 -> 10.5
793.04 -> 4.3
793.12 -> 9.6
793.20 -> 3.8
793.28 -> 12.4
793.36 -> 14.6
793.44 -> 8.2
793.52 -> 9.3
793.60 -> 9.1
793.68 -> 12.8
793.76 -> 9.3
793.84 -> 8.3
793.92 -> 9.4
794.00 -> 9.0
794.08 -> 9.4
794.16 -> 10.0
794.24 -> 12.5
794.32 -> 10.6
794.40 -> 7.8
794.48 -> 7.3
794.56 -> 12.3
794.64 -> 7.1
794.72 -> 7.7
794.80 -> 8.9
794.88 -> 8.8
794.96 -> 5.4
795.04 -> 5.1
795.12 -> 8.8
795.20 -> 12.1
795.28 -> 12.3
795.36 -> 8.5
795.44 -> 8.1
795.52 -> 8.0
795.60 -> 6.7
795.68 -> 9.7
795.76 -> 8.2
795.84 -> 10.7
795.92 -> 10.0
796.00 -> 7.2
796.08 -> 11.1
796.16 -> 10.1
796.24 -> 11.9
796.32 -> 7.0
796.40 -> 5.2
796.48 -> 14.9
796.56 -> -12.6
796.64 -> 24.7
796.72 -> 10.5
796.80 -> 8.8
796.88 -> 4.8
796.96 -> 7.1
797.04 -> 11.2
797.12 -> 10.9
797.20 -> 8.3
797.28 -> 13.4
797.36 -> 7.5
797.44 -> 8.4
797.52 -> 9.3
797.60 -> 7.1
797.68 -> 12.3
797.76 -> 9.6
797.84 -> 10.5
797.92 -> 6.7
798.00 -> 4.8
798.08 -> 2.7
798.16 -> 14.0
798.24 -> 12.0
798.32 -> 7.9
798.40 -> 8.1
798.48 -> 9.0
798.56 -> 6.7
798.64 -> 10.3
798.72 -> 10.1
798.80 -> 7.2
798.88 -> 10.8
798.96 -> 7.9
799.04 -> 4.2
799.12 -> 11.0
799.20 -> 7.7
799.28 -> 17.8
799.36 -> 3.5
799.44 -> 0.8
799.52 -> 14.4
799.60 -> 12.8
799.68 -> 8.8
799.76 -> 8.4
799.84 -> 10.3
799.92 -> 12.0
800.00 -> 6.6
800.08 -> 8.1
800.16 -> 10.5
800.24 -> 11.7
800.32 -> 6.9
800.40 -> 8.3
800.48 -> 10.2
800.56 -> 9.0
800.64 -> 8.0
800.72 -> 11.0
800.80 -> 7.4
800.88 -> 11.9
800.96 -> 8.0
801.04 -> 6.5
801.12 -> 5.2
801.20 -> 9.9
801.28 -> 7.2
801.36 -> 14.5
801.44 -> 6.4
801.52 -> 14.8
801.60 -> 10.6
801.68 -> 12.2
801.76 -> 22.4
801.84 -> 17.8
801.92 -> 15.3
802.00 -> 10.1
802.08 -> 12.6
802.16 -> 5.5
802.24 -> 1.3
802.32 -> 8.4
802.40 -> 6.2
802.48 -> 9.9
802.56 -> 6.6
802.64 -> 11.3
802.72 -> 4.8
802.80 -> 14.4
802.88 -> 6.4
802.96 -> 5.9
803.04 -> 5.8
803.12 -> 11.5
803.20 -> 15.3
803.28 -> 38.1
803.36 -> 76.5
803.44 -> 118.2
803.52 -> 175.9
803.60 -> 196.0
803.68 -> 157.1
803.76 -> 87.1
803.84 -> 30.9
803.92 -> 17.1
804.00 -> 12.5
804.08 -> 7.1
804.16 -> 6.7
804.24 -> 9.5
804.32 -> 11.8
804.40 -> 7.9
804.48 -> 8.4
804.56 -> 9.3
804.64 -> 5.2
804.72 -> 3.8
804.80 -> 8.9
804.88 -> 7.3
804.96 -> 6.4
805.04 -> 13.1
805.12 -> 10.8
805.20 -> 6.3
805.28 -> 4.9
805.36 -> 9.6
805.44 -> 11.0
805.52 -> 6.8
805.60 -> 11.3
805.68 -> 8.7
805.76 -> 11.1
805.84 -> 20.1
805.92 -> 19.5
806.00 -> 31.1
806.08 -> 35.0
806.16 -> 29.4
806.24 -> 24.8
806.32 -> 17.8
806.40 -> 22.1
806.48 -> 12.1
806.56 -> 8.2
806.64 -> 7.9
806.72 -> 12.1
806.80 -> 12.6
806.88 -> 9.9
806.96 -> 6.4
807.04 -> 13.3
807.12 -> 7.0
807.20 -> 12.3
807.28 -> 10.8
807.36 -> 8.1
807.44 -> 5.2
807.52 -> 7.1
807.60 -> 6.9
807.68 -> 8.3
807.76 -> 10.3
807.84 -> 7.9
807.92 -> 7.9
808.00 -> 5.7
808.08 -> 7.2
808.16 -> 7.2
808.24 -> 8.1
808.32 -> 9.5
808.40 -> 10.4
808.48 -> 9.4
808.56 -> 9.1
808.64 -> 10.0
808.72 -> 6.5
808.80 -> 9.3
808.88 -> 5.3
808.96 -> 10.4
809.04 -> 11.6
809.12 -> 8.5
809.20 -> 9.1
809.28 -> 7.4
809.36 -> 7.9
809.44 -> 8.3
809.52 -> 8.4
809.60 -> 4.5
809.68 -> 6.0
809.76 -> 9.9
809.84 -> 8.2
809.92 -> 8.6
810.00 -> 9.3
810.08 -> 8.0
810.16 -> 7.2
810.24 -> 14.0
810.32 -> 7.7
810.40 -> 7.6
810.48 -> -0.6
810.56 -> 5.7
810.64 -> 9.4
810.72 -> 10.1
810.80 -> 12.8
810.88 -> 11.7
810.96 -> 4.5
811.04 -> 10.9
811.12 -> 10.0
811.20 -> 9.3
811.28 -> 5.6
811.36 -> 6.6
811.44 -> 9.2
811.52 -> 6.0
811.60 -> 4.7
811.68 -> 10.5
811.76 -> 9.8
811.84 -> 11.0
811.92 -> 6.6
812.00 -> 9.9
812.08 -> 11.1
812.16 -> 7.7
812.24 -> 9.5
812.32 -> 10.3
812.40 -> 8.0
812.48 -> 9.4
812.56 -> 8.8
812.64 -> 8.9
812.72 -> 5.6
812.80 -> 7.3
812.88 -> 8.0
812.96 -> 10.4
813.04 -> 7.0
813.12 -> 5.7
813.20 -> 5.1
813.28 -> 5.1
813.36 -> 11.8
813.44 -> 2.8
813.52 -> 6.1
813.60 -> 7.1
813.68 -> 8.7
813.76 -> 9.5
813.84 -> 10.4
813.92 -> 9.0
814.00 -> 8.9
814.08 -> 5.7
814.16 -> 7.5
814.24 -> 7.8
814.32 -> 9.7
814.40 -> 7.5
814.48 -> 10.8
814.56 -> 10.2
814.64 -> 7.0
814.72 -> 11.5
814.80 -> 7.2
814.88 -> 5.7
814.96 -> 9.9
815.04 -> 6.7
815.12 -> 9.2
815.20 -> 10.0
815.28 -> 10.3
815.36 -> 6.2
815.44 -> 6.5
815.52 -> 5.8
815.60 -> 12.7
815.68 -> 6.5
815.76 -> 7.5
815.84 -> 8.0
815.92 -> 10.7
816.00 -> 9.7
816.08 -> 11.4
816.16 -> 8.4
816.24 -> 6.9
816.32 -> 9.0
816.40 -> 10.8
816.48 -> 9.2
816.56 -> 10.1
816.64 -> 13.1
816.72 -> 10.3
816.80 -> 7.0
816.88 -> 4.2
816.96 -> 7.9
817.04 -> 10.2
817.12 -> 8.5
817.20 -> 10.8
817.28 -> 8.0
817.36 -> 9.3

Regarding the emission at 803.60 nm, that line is H-alpha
